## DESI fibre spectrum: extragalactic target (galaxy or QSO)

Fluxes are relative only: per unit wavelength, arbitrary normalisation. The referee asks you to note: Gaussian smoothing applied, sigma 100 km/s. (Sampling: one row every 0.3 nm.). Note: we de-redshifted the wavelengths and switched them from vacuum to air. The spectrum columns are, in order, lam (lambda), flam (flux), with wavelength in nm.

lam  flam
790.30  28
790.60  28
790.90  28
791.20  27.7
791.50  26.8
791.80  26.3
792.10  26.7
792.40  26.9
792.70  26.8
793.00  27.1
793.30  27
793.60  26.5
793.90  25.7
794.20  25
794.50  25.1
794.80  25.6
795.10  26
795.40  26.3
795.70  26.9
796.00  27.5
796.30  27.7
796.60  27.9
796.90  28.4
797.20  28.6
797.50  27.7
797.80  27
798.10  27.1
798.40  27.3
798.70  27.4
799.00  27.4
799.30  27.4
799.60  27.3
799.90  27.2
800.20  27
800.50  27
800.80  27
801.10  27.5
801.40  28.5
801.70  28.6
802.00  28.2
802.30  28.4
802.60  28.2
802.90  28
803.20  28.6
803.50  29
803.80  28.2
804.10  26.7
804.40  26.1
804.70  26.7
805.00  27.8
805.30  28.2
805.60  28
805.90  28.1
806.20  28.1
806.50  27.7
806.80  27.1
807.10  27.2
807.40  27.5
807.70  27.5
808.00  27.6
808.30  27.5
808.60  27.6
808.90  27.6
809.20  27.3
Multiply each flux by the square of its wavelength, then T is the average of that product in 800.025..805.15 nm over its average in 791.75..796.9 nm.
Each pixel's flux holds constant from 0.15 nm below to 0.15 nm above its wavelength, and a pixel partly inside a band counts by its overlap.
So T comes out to 1.1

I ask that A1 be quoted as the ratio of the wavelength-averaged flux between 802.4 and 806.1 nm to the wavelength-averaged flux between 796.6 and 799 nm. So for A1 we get 1.0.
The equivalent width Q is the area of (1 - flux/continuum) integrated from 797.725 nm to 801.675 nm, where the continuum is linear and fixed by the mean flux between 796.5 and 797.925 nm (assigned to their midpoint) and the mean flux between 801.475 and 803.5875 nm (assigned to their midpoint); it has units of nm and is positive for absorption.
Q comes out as 0.11 nm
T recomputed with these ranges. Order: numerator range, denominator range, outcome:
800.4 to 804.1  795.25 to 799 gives 1.03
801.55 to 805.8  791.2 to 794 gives 1.07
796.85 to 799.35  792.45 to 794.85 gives 1.07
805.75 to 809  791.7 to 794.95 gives 1.09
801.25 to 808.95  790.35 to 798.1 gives 1.06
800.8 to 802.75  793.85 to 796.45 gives 1.09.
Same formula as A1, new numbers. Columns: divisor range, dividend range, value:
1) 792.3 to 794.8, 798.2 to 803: 1.05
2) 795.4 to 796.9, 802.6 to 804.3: 1.02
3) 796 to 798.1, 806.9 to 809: 0.99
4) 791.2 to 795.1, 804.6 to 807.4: 1.05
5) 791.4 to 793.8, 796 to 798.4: 1.04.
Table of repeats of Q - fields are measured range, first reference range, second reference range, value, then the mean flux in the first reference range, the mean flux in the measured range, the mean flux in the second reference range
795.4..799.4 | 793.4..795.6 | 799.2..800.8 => -0.152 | 25.8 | 27.5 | 27.2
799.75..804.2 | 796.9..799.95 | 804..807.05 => -0.067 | 27.5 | 27.9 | 27.5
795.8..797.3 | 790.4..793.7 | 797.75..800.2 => -0.042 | 27.1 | 28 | 27.3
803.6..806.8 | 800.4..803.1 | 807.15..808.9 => 0.019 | 28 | 27.6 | 27.5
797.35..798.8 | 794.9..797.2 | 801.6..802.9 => 0.017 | 27.3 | 27.3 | 28.3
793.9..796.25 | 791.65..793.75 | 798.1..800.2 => 0.074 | 26.8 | 26.1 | 27.3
